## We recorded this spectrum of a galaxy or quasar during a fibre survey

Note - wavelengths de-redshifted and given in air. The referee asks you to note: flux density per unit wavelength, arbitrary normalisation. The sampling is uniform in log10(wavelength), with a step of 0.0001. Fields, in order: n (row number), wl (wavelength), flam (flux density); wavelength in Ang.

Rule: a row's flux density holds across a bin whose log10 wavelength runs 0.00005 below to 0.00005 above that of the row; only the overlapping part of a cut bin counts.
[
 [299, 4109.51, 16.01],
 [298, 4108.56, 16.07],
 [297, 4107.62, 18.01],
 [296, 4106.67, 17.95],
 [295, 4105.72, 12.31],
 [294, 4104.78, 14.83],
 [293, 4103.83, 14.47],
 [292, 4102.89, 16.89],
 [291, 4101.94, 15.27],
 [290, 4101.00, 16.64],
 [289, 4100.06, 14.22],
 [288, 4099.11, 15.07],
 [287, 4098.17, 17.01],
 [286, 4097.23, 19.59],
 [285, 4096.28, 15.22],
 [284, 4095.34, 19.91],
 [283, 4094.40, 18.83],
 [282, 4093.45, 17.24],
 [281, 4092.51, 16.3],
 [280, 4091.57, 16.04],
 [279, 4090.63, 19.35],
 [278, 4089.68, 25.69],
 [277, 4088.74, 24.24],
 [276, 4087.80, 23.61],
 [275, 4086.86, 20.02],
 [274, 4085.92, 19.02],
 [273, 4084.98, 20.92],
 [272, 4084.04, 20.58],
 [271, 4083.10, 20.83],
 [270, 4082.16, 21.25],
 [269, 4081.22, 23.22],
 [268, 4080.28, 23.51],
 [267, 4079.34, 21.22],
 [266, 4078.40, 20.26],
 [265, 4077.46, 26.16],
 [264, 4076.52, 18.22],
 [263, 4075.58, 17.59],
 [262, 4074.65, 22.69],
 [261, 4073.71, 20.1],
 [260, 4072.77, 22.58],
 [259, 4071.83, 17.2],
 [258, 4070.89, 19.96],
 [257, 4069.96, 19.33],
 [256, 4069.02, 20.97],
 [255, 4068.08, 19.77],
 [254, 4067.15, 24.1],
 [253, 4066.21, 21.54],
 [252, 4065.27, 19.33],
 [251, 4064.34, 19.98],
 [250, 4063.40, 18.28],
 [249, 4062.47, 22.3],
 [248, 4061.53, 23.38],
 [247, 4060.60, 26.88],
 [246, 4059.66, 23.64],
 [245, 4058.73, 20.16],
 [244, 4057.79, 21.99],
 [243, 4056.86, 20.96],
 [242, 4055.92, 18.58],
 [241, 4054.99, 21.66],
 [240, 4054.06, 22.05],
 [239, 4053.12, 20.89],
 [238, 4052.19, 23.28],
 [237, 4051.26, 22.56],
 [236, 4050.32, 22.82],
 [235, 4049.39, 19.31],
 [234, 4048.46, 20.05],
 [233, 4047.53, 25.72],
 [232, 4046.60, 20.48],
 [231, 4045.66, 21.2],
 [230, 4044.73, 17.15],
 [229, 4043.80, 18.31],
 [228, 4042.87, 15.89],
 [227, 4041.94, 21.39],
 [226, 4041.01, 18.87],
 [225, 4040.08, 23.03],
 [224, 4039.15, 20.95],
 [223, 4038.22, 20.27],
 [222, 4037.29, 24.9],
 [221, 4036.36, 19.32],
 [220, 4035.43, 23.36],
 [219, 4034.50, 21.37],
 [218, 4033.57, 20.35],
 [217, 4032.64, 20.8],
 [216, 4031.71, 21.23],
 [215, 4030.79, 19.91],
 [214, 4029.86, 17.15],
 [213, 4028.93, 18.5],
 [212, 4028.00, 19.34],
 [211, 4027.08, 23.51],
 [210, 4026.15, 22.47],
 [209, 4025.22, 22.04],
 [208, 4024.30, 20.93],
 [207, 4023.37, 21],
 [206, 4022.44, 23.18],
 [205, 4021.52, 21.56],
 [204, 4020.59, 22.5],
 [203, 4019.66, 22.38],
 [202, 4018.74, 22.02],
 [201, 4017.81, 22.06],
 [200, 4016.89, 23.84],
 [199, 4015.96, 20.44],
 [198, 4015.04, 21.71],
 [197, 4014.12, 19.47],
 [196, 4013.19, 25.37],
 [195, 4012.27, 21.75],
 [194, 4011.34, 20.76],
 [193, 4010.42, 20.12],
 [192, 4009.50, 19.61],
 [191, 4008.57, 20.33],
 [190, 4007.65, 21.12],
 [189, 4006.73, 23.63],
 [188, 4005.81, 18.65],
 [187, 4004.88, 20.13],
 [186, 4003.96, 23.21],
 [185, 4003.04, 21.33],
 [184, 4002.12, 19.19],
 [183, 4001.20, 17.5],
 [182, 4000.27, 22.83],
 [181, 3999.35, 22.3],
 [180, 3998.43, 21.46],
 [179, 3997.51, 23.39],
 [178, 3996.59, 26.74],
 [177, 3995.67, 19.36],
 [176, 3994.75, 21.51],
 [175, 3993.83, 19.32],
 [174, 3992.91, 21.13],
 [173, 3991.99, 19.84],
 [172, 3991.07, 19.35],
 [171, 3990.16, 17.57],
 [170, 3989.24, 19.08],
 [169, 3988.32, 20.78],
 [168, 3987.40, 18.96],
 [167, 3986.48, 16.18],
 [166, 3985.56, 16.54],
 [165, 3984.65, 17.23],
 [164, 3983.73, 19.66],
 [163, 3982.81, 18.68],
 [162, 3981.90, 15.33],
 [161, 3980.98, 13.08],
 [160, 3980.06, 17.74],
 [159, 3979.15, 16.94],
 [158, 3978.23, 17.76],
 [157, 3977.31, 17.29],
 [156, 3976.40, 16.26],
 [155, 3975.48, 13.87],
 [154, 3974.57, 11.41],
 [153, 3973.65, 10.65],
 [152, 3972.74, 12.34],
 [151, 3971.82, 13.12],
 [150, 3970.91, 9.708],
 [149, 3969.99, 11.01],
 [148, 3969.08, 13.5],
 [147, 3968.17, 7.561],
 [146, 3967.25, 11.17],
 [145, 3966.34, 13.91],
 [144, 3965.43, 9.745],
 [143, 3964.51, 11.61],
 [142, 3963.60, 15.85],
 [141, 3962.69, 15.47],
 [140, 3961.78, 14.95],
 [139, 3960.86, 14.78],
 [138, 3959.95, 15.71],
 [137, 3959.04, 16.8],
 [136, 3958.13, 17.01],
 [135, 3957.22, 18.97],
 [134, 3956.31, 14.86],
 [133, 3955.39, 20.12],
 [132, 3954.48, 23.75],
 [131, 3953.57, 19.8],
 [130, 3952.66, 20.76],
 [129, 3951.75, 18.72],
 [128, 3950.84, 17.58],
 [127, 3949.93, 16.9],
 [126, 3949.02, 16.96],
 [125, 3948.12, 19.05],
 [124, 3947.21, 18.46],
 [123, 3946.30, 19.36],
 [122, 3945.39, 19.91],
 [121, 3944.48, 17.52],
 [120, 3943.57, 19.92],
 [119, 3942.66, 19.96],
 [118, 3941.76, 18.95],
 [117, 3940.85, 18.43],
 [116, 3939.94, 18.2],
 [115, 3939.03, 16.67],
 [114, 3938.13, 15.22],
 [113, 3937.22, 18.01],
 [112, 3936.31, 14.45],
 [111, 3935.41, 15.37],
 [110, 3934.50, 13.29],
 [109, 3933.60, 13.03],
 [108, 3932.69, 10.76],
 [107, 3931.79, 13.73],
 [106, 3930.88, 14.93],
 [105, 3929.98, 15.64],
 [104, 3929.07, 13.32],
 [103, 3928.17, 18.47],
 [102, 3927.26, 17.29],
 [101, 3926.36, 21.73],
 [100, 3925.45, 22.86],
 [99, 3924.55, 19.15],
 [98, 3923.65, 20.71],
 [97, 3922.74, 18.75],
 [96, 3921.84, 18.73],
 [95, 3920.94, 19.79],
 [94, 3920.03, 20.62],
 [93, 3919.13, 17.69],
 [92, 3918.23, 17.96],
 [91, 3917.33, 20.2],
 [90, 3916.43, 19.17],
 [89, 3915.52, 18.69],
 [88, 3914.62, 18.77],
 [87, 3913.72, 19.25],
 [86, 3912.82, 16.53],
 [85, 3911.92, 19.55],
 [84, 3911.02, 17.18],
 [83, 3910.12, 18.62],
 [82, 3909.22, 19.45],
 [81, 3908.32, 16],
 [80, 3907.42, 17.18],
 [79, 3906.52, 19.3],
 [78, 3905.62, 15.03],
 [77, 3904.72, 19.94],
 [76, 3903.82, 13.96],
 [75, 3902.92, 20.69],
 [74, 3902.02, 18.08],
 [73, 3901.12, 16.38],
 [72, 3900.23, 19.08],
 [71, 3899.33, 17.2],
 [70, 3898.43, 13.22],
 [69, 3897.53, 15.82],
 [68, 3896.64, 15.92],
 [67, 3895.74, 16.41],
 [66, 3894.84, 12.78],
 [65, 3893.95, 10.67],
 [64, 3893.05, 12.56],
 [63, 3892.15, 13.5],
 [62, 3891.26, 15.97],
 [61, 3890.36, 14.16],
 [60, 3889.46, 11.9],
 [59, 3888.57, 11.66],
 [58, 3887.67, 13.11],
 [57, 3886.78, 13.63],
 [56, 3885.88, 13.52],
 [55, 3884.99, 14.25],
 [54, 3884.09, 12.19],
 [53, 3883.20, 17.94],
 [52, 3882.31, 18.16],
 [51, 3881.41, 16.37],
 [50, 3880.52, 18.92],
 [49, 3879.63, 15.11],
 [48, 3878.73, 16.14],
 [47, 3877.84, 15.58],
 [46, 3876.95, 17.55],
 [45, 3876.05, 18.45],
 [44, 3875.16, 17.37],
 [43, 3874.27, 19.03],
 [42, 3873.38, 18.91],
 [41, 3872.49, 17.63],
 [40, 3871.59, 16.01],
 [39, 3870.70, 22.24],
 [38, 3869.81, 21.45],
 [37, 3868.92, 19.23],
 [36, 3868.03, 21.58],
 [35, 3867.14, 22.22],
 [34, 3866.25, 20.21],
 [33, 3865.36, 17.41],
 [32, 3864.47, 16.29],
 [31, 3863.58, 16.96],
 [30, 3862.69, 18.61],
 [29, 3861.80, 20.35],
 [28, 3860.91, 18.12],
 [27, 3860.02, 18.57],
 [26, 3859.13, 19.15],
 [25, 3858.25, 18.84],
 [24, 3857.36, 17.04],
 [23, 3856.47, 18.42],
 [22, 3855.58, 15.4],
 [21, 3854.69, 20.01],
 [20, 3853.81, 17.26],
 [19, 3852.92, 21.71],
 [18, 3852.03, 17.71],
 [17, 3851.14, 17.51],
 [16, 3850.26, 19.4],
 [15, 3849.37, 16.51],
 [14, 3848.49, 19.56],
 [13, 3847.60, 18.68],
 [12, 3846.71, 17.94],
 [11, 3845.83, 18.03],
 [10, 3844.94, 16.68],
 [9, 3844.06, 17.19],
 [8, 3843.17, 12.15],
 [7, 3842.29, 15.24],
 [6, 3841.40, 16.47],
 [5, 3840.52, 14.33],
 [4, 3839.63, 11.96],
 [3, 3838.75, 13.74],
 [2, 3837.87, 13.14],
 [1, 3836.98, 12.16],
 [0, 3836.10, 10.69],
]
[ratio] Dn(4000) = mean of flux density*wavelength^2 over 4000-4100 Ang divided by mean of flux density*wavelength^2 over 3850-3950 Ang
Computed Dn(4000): 1.29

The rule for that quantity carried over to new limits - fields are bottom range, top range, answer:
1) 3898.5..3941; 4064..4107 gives 1.20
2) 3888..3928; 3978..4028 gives 1.24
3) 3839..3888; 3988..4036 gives 1.30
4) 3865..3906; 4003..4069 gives 1.39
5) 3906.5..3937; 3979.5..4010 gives 1.17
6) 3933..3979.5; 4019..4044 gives 1.37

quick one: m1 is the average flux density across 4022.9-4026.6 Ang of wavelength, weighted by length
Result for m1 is 21.6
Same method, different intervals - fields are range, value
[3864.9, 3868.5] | 20.3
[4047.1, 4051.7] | 22.1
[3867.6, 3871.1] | 21.1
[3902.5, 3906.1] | 17.4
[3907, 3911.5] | 17.7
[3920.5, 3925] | 19.4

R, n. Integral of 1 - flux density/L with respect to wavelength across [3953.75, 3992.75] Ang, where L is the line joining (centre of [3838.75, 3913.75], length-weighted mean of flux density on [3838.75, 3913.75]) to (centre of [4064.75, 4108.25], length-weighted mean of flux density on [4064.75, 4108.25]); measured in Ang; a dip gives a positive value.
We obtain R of 5.10 Ang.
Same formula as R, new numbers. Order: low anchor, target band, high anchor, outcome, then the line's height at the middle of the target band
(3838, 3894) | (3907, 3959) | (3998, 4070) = 1.8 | 18.6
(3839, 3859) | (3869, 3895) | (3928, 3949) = 1.8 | 17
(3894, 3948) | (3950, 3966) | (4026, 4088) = 1.4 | 18.4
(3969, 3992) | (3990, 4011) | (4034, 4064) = -4.2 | 17.5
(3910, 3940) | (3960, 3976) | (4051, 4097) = 5.2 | 18.4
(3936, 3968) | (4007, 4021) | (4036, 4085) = -1.6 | 19.4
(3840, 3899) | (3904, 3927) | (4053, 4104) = -1.7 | 17.6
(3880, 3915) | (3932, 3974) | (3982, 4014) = 5.7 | 18.4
